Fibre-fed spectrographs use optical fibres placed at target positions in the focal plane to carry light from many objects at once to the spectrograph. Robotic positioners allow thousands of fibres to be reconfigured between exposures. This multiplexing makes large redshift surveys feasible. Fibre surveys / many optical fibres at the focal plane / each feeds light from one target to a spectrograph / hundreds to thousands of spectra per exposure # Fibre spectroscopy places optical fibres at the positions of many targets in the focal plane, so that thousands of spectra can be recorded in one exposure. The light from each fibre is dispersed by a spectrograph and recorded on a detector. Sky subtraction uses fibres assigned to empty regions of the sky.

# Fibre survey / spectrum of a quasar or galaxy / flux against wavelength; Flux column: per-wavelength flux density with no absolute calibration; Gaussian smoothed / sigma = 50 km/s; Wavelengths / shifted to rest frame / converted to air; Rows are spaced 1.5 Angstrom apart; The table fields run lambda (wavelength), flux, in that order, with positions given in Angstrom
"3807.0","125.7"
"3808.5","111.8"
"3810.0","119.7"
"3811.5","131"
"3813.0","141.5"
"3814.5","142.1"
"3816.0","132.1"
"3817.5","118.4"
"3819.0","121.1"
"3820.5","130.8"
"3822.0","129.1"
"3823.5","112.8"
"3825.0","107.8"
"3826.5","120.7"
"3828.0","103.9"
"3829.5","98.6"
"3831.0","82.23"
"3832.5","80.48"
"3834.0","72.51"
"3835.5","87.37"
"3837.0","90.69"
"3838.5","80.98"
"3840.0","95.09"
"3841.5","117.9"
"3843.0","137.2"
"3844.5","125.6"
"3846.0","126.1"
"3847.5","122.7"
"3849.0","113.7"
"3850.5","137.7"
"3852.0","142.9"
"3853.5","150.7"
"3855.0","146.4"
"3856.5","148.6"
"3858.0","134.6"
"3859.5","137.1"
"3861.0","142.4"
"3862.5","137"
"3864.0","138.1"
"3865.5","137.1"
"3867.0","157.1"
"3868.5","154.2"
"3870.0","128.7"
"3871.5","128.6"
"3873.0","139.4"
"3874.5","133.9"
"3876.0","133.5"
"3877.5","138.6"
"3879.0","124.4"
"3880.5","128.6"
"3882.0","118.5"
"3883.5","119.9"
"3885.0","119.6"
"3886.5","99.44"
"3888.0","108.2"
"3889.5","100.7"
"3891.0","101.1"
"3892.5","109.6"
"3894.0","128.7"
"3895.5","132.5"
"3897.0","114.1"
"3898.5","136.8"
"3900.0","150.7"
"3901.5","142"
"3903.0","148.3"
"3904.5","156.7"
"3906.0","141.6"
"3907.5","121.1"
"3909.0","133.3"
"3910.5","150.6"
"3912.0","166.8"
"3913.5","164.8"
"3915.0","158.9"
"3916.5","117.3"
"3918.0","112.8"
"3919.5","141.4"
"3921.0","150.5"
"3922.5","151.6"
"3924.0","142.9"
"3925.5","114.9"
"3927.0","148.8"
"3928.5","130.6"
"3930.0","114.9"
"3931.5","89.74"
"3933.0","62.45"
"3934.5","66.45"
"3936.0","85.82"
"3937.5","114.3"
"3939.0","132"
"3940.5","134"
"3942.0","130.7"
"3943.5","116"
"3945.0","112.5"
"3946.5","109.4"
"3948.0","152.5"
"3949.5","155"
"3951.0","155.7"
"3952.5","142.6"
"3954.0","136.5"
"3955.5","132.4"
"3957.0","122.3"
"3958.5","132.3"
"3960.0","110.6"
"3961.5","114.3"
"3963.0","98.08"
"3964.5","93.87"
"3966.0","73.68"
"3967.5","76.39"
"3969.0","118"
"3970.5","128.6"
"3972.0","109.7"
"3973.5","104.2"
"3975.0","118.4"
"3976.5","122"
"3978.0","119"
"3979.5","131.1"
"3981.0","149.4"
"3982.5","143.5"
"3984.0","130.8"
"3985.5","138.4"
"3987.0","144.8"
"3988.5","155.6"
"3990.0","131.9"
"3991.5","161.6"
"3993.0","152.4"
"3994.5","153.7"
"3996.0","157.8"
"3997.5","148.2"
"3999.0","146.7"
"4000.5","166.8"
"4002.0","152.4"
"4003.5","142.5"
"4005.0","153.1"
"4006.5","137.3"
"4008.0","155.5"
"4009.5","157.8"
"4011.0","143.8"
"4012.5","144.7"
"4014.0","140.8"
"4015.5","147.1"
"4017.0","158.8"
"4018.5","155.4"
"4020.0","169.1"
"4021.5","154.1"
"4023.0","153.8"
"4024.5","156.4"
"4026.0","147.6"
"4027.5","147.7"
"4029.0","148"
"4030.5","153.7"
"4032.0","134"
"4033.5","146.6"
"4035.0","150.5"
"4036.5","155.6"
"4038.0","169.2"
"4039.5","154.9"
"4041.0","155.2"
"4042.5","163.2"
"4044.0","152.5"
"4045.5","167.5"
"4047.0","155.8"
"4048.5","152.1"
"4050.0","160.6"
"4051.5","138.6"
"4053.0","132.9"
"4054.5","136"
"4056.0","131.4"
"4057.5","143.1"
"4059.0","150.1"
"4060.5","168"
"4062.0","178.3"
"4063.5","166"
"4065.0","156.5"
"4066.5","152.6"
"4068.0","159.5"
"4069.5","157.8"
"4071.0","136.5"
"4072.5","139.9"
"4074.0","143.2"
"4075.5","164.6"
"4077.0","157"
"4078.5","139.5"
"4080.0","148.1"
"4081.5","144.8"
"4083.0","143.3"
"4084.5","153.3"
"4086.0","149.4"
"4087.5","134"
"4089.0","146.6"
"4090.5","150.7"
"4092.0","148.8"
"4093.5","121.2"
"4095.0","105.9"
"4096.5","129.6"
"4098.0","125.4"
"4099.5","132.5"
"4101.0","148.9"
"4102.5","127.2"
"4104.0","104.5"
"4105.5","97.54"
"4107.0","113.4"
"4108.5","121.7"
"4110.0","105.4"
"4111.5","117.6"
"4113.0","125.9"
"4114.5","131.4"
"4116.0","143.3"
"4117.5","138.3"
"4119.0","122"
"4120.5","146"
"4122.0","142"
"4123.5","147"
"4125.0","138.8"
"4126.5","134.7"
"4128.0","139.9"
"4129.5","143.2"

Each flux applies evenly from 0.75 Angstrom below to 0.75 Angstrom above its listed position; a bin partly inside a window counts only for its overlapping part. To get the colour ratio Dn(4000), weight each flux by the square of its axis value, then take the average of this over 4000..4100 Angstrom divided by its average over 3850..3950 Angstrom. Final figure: 1.23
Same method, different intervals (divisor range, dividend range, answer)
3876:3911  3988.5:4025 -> 1.26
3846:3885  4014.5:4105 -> 1.20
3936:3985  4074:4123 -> 1.18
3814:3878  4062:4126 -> 1.26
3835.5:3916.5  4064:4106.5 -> 1.19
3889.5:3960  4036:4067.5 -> 1.27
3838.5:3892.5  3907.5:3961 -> 1.03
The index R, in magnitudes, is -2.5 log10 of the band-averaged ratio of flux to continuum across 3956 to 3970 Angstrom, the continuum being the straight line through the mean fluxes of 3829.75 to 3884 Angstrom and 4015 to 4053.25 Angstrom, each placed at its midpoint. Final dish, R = 0.32 mag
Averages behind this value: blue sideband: 125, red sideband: 153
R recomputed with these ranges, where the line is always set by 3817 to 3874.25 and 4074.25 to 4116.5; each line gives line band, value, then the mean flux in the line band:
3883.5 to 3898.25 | 0.09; 114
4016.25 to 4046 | -0.18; 155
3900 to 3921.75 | -0.15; 144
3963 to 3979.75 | 0.19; 107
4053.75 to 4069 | -0.17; 154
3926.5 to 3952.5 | 0.07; 119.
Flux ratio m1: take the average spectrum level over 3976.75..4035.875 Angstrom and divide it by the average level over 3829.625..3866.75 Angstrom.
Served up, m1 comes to 1.2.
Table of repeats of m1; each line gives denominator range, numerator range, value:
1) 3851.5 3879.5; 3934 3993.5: 0.89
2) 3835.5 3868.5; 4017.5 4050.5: 1.20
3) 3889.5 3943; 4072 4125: 1.05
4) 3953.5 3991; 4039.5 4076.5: 1.26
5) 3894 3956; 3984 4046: 1.16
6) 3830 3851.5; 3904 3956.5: 1.23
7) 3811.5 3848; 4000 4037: 1.35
